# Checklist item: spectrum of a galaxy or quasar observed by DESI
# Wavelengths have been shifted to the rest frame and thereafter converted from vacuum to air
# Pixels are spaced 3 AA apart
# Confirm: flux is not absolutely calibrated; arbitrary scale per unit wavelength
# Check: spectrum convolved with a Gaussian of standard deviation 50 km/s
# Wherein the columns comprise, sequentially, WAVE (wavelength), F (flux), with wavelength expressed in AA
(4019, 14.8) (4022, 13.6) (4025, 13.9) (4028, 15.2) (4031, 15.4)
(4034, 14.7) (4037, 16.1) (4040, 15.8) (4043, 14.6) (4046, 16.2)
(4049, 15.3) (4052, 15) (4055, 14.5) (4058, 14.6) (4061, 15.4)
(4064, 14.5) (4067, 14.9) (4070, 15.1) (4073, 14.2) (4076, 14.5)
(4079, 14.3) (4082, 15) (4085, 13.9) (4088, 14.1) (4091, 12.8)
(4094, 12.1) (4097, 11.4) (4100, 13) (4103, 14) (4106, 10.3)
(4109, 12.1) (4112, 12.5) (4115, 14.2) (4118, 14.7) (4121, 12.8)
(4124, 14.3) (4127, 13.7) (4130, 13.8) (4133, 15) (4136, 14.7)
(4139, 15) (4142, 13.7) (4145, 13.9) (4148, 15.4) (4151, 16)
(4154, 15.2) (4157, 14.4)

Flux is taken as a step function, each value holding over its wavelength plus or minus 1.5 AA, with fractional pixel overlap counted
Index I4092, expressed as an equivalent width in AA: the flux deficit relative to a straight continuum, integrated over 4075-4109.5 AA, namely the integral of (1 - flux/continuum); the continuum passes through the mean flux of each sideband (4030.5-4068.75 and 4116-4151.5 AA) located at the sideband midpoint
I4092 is 3.8 AA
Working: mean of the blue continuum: 15.1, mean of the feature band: 13.1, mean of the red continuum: 14.4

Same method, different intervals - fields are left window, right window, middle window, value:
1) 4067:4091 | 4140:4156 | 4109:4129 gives 1.4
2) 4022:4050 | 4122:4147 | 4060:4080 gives 0.2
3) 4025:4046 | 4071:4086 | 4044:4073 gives -0.4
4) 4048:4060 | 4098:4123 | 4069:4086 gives -0.5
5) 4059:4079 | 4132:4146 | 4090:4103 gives 1.9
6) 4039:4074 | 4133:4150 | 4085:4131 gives 5.3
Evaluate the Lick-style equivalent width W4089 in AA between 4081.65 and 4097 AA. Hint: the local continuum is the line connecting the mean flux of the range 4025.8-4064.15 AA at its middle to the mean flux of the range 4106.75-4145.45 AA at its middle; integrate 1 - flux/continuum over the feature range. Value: 1.2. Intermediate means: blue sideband 15.2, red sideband 13.8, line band 13.3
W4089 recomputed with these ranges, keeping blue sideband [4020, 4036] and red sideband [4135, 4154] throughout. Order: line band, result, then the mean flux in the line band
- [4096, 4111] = 2.59 AA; 12.2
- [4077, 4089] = 0.30 AA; 14.3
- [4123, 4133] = 0.48 AA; 14.1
